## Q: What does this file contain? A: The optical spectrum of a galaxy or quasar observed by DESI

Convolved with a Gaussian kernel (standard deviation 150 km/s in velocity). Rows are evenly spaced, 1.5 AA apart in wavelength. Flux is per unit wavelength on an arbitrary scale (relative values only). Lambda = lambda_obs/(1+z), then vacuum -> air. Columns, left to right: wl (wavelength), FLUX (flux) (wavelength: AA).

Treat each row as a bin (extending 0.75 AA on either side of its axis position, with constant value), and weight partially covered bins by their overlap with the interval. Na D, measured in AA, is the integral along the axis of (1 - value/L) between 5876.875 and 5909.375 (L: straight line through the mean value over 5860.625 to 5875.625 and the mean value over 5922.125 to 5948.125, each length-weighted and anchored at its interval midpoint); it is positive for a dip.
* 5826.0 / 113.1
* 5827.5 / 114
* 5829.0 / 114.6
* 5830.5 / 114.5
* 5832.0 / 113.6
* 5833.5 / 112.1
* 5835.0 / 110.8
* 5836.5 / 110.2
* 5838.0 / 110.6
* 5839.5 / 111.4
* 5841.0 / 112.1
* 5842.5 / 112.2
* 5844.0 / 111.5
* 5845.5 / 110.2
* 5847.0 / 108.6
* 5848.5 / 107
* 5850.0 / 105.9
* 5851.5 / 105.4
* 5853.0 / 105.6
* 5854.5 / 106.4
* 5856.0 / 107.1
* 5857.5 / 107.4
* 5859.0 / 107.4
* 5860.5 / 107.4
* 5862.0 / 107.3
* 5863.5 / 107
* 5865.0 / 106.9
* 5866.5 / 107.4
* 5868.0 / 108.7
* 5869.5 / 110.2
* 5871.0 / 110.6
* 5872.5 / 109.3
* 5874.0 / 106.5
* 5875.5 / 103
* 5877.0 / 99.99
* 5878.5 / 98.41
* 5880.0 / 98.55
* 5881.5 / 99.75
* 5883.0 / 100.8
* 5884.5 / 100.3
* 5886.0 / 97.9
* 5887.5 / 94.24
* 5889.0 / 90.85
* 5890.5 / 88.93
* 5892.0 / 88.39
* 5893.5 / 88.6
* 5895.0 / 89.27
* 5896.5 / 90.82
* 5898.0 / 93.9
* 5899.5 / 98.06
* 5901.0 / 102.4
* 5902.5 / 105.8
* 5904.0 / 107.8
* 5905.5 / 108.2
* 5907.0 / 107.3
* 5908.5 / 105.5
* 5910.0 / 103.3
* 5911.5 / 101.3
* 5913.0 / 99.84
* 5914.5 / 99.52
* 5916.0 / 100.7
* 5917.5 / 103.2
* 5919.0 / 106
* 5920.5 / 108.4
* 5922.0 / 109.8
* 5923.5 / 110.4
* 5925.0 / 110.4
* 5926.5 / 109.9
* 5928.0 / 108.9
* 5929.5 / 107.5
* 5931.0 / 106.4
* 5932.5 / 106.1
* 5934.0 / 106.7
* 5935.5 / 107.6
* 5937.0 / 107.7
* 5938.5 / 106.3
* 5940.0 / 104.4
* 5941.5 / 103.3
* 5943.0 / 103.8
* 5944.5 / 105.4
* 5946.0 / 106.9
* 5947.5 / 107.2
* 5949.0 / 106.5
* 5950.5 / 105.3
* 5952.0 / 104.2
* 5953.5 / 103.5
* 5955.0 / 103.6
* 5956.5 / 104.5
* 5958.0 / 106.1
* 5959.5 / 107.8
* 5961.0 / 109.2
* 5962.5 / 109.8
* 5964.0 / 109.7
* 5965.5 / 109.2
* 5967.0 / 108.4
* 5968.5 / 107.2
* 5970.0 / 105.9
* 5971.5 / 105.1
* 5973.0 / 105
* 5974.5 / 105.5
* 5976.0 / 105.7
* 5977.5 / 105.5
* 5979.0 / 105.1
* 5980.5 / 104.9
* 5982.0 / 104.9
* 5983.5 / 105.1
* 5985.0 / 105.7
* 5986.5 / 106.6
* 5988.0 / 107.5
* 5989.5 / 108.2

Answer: 2.90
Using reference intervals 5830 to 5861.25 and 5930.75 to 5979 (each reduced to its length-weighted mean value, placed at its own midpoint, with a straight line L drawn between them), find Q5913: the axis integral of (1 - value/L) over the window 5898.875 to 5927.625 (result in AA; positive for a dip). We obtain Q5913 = 0.6 AA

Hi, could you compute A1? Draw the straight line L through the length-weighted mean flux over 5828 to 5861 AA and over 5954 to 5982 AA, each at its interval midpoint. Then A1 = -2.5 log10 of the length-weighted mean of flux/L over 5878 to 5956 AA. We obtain 0.05 mag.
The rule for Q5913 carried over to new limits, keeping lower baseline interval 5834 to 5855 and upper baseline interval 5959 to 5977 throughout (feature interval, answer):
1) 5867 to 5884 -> 0.7 AA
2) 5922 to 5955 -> 0.4 AA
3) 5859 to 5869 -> 0.1 AA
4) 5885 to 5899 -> 2.2 AA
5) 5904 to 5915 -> 0.4 AA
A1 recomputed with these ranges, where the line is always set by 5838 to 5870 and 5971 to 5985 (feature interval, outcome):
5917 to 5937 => -0.01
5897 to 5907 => 0.05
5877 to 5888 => 0.09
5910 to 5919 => 0.05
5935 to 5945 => 0.01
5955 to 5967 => -0.02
